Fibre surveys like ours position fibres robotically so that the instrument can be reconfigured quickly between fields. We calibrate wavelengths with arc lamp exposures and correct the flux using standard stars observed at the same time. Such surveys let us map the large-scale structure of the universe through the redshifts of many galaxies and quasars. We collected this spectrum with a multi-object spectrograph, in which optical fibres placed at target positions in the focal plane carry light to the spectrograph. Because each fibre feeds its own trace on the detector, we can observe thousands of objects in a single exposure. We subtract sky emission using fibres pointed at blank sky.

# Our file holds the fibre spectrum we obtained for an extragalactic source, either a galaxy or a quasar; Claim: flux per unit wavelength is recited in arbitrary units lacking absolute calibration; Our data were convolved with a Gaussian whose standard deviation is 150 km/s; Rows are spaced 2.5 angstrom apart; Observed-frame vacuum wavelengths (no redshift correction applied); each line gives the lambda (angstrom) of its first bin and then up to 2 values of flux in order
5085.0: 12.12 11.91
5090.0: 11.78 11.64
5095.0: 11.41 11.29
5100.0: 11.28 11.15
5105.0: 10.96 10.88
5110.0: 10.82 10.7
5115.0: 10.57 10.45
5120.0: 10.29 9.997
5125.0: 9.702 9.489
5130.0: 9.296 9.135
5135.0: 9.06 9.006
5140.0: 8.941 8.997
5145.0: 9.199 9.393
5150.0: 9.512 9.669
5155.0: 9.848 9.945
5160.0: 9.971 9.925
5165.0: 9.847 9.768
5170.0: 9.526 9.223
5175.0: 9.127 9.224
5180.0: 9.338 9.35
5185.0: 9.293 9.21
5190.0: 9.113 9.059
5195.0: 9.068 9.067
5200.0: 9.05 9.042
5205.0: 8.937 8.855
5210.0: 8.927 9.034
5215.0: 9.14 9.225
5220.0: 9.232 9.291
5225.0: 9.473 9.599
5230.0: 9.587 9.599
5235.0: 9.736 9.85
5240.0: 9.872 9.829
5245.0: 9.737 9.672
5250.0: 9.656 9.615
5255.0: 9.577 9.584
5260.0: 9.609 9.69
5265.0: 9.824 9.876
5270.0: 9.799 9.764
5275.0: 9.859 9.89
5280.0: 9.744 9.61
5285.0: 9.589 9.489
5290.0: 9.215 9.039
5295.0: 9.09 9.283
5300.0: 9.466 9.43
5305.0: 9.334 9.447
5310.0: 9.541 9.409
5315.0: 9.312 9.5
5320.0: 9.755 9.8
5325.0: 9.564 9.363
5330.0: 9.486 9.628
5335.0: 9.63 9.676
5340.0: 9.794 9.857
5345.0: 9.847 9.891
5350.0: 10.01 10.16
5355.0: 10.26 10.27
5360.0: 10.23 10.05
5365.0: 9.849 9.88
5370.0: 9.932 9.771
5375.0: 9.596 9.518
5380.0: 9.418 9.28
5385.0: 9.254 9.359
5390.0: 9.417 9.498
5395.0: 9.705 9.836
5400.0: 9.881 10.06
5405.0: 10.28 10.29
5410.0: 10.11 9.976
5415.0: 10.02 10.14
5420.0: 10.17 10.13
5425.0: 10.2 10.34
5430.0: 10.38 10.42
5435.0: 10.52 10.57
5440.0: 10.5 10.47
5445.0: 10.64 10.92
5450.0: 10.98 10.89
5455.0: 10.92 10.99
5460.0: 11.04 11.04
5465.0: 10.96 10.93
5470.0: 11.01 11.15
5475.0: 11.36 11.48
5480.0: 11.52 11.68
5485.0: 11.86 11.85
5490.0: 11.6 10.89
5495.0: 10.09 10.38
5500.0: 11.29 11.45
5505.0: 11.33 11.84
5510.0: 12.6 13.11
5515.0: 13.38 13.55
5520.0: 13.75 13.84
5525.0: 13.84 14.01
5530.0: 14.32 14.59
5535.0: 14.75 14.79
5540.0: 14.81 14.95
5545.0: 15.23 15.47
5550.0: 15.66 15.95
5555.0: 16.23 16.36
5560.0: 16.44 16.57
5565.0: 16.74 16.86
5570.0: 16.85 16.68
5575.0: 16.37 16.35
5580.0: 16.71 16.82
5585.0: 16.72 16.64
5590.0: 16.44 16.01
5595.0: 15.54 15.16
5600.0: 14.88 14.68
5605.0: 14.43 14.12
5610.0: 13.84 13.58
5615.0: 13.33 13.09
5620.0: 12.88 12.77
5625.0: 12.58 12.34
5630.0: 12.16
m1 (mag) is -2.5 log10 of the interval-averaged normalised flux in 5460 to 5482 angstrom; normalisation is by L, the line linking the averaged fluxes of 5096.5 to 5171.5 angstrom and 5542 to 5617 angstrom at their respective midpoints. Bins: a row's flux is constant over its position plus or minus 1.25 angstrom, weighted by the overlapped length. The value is 0.27 mag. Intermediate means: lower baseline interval 9.95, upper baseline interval 15.7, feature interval 11.2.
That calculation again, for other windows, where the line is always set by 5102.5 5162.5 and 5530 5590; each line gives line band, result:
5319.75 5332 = 0.30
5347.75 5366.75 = 0.28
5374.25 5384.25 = 0.38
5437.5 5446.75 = 0.33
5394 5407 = 0.34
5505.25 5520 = 0.19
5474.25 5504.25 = 0.31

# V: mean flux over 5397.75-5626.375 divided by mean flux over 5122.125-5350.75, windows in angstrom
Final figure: 1.36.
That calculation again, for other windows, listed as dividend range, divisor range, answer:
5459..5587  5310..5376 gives 1.40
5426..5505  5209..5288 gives 1.14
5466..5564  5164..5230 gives 1.43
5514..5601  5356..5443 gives 1.56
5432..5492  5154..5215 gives 1.19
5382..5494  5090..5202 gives 1.07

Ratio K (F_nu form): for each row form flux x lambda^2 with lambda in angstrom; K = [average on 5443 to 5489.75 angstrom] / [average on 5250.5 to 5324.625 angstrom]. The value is 1.3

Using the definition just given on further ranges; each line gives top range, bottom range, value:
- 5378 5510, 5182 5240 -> 1.25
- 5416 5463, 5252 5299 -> 1.17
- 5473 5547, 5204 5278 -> 1.48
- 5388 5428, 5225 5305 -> 1.10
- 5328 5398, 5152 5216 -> 1.12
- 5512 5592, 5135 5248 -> 1.89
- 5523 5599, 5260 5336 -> 1.82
